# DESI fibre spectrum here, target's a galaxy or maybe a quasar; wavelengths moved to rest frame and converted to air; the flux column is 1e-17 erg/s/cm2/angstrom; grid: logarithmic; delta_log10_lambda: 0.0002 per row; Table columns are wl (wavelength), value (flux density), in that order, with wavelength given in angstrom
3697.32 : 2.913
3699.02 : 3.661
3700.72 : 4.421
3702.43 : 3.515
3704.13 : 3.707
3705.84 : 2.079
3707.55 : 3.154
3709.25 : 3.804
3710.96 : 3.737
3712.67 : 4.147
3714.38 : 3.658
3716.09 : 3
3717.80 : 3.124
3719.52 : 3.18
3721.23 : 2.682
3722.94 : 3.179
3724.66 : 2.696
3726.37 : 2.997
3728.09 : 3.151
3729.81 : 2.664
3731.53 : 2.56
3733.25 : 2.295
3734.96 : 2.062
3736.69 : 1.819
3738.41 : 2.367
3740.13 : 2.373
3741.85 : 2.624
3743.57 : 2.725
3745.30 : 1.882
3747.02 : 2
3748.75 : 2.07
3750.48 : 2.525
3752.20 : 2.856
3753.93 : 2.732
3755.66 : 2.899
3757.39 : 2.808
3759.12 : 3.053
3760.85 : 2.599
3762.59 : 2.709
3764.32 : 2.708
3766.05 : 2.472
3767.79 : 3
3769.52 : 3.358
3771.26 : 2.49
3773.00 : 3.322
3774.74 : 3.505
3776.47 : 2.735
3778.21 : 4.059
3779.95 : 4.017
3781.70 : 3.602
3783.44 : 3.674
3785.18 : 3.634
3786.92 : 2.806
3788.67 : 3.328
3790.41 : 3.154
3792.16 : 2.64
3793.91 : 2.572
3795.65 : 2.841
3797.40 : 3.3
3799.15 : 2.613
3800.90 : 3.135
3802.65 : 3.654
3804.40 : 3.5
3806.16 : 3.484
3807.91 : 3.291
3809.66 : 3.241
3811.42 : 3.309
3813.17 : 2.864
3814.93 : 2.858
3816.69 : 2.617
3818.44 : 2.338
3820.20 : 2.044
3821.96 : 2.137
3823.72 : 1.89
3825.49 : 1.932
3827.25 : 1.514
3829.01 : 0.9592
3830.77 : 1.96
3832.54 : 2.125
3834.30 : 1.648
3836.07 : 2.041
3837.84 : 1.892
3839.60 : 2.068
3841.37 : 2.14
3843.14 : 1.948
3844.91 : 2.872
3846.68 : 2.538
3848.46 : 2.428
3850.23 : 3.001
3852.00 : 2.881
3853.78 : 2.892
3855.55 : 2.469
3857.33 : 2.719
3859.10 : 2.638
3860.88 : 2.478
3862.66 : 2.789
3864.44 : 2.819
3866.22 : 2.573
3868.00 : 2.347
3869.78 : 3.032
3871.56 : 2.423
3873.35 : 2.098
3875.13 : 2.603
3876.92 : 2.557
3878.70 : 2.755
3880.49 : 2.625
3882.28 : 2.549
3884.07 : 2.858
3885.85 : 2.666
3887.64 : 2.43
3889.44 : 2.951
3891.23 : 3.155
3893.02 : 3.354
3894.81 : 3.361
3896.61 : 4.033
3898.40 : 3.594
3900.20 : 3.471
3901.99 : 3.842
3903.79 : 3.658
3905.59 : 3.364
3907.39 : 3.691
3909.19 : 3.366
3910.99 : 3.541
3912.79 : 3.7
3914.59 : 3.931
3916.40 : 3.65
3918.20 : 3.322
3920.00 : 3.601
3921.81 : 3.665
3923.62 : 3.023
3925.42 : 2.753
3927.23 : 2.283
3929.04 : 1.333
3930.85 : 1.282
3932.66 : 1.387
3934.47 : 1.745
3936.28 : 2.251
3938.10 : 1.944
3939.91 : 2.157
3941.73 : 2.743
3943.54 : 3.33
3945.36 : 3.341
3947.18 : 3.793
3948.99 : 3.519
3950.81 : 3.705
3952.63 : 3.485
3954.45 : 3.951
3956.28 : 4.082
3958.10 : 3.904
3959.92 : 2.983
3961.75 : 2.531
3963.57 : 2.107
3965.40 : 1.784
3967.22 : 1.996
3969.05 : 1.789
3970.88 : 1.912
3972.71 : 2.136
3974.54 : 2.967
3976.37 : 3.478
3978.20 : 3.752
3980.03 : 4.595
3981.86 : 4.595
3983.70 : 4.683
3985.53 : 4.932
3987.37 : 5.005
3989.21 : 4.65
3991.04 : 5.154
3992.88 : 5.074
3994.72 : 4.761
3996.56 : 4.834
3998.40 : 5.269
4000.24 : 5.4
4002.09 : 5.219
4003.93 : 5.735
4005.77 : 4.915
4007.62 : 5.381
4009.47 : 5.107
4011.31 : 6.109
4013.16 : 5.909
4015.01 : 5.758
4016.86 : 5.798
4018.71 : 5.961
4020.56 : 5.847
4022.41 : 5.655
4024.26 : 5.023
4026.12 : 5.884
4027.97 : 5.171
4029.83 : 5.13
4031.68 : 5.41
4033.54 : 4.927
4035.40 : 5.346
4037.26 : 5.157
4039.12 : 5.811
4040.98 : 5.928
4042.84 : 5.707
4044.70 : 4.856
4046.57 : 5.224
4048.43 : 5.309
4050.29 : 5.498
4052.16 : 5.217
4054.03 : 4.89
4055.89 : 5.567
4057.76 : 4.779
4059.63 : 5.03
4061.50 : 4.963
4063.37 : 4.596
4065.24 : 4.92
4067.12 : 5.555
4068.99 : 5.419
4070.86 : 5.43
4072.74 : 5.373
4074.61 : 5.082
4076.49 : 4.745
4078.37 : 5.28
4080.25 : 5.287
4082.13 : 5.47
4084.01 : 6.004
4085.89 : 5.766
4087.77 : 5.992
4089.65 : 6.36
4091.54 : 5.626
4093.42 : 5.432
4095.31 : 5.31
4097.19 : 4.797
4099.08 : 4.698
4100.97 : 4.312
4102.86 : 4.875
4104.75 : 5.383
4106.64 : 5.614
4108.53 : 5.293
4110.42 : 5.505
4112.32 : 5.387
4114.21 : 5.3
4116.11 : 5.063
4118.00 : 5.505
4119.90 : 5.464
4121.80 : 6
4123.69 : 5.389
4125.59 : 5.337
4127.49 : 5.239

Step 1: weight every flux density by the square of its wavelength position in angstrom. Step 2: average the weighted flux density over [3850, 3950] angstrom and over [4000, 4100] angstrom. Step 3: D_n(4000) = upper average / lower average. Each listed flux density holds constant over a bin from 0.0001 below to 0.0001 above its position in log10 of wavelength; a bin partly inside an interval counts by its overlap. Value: 2.00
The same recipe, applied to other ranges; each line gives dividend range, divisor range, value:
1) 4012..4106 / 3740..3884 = 2.26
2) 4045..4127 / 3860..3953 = 1.97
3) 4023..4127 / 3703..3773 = 2.25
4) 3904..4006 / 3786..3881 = 1.43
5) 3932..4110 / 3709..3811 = 1.79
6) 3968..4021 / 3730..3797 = 1.88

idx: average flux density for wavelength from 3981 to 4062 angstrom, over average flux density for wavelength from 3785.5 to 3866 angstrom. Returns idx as 2.04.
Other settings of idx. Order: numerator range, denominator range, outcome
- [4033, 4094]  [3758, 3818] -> 1.72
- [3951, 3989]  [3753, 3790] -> 1.08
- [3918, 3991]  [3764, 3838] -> 1.10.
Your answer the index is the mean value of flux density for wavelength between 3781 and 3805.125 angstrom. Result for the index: 3.17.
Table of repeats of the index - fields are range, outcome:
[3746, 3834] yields 2.81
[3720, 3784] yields 2.79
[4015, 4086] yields 5.34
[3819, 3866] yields 2.27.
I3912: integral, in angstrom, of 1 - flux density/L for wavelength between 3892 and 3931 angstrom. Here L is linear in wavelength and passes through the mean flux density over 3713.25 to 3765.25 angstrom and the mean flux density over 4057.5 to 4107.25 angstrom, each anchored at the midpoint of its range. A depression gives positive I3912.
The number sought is 6.5 angstrom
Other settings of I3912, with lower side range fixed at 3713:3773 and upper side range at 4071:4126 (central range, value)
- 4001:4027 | -4.7 angstrom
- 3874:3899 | 5.5 angstrom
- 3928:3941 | 7.5 angstrom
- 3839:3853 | 4.0 angstrom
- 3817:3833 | 6.8 angstrom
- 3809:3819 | 1.1 angstrom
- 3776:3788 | -2.1 angstrom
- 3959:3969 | 4.9 angstrom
